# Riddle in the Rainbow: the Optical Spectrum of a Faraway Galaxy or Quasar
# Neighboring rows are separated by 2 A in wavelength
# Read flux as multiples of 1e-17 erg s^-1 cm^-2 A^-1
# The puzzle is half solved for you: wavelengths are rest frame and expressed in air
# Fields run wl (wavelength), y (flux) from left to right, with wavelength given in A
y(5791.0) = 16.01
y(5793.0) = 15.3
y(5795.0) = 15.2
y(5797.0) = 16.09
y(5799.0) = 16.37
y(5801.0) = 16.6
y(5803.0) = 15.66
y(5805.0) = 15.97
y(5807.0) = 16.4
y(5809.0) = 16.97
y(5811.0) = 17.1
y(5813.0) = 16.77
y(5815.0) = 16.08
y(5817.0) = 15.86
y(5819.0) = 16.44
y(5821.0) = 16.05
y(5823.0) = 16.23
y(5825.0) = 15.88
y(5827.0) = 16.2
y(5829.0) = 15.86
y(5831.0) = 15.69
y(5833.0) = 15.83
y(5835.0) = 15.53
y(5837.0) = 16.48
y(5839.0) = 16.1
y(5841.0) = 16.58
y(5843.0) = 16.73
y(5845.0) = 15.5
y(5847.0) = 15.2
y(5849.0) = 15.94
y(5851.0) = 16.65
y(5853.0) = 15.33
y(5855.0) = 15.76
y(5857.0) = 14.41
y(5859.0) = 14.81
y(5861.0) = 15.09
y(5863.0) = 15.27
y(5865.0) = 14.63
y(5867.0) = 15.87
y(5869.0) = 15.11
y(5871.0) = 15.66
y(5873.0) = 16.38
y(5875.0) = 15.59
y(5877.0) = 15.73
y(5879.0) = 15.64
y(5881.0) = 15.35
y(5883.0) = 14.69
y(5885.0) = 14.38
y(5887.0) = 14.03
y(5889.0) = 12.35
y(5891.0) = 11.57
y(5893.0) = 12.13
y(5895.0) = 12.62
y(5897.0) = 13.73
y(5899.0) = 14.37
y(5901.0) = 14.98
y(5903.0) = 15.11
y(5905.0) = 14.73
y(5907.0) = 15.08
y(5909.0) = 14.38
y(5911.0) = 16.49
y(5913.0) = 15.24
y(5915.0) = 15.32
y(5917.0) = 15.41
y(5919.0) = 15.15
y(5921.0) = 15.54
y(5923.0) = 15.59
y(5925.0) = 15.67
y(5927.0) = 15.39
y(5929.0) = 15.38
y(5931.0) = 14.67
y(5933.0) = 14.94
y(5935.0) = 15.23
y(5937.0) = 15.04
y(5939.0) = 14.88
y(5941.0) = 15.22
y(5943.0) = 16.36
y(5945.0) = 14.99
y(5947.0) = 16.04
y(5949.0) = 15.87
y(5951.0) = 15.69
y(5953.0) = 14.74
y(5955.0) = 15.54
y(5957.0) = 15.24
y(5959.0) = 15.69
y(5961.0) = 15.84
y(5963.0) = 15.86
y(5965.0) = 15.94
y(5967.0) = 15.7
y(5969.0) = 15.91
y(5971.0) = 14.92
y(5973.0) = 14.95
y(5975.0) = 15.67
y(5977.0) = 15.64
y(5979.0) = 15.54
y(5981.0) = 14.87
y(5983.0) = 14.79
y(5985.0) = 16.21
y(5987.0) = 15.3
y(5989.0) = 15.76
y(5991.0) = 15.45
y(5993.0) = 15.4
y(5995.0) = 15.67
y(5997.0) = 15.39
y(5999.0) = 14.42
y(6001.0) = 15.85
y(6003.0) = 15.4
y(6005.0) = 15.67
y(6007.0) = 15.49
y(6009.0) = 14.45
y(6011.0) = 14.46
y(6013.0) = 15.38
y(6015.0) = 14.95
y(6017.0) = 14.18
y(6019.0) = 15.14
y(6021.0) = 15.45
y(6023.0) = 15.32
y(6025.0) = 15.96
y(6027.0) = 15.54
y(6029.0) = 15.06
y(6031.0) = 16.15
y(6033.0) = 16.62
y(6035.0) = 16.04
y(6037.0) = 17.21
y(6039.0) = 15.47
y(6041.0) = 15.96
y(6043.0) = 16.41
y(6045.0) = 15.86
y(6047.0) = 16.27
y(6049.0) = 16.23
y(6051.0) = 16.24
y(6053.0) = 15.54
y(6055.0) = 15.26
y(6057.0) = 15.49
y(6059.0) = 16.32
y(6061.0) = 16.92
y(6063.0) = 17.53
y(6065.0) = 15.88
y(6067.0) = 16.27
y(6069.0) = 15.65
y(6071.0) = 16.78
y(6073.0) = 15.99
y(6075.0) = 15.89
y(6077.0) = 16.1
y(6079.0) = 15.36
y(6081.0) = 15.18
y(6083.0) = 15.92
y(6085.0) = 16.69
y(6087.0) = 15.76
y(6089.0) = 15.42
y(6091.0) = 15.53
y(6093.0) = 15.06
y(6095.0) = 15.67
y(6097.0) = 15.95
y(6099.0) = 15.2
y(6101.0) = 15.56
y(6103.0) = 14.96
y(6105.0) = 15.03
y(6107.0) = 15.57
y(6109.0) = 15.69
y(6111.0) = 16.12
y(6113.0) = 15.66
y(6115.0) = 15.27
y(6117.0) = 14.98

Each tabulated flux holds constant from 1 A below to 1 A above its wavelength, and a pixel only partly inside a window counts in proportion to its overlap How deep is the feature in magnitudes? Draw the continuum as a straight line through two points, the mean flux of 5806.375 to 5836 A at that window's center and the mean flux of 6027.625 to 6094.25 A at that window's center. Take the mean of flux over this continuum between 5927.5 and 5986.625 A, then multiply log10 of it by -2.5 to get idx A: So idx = 0.05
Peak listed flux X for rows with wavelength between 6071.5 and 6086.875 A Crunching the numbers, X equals 16.69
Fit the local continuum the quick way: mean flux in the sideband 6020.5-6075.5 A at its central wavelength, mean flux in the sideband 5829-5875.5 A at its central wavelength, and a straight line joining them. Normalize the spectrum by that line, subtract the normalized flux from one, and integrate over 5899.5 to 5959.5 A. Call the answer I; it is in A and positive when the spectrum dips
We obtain 1.93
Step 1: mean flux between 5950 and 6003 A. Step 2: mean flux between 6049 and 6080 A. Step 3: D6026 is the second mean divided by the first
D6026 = 1.0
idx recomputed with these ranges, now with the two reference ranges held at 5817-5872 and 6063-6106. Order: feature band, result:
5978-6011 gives 0.03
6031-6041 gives -0.04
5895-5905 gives 0.10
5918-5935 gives 0.03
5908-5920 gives 0.03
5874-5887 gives 0.04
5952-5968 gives 0.01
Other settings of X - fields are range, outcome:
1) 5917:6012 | 16.36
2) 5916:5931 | 15.67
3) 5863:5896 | 16.38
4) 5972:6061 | 17.21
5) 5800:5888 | 17.1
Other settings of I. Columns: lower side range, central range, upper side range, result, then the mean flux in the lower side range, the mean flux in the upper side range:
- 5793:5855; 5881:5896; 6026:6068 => 2.6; 16.1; 16.1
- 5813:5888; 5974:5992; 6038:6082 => 0.5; 15.7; 16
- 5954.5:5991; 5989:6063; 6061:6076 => 1.5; 15.5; 16.3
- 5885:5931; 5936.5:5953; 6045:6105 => -0.7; 14.6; 15.9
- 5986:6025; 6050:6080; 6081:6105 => -1.2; 15.2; 15.6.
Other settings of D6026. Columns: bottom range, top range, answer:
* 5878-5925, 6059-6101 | 1.10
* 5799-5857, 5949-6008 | 0.96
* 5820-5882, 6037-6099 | 1.02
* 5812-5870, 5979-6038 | 0.98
